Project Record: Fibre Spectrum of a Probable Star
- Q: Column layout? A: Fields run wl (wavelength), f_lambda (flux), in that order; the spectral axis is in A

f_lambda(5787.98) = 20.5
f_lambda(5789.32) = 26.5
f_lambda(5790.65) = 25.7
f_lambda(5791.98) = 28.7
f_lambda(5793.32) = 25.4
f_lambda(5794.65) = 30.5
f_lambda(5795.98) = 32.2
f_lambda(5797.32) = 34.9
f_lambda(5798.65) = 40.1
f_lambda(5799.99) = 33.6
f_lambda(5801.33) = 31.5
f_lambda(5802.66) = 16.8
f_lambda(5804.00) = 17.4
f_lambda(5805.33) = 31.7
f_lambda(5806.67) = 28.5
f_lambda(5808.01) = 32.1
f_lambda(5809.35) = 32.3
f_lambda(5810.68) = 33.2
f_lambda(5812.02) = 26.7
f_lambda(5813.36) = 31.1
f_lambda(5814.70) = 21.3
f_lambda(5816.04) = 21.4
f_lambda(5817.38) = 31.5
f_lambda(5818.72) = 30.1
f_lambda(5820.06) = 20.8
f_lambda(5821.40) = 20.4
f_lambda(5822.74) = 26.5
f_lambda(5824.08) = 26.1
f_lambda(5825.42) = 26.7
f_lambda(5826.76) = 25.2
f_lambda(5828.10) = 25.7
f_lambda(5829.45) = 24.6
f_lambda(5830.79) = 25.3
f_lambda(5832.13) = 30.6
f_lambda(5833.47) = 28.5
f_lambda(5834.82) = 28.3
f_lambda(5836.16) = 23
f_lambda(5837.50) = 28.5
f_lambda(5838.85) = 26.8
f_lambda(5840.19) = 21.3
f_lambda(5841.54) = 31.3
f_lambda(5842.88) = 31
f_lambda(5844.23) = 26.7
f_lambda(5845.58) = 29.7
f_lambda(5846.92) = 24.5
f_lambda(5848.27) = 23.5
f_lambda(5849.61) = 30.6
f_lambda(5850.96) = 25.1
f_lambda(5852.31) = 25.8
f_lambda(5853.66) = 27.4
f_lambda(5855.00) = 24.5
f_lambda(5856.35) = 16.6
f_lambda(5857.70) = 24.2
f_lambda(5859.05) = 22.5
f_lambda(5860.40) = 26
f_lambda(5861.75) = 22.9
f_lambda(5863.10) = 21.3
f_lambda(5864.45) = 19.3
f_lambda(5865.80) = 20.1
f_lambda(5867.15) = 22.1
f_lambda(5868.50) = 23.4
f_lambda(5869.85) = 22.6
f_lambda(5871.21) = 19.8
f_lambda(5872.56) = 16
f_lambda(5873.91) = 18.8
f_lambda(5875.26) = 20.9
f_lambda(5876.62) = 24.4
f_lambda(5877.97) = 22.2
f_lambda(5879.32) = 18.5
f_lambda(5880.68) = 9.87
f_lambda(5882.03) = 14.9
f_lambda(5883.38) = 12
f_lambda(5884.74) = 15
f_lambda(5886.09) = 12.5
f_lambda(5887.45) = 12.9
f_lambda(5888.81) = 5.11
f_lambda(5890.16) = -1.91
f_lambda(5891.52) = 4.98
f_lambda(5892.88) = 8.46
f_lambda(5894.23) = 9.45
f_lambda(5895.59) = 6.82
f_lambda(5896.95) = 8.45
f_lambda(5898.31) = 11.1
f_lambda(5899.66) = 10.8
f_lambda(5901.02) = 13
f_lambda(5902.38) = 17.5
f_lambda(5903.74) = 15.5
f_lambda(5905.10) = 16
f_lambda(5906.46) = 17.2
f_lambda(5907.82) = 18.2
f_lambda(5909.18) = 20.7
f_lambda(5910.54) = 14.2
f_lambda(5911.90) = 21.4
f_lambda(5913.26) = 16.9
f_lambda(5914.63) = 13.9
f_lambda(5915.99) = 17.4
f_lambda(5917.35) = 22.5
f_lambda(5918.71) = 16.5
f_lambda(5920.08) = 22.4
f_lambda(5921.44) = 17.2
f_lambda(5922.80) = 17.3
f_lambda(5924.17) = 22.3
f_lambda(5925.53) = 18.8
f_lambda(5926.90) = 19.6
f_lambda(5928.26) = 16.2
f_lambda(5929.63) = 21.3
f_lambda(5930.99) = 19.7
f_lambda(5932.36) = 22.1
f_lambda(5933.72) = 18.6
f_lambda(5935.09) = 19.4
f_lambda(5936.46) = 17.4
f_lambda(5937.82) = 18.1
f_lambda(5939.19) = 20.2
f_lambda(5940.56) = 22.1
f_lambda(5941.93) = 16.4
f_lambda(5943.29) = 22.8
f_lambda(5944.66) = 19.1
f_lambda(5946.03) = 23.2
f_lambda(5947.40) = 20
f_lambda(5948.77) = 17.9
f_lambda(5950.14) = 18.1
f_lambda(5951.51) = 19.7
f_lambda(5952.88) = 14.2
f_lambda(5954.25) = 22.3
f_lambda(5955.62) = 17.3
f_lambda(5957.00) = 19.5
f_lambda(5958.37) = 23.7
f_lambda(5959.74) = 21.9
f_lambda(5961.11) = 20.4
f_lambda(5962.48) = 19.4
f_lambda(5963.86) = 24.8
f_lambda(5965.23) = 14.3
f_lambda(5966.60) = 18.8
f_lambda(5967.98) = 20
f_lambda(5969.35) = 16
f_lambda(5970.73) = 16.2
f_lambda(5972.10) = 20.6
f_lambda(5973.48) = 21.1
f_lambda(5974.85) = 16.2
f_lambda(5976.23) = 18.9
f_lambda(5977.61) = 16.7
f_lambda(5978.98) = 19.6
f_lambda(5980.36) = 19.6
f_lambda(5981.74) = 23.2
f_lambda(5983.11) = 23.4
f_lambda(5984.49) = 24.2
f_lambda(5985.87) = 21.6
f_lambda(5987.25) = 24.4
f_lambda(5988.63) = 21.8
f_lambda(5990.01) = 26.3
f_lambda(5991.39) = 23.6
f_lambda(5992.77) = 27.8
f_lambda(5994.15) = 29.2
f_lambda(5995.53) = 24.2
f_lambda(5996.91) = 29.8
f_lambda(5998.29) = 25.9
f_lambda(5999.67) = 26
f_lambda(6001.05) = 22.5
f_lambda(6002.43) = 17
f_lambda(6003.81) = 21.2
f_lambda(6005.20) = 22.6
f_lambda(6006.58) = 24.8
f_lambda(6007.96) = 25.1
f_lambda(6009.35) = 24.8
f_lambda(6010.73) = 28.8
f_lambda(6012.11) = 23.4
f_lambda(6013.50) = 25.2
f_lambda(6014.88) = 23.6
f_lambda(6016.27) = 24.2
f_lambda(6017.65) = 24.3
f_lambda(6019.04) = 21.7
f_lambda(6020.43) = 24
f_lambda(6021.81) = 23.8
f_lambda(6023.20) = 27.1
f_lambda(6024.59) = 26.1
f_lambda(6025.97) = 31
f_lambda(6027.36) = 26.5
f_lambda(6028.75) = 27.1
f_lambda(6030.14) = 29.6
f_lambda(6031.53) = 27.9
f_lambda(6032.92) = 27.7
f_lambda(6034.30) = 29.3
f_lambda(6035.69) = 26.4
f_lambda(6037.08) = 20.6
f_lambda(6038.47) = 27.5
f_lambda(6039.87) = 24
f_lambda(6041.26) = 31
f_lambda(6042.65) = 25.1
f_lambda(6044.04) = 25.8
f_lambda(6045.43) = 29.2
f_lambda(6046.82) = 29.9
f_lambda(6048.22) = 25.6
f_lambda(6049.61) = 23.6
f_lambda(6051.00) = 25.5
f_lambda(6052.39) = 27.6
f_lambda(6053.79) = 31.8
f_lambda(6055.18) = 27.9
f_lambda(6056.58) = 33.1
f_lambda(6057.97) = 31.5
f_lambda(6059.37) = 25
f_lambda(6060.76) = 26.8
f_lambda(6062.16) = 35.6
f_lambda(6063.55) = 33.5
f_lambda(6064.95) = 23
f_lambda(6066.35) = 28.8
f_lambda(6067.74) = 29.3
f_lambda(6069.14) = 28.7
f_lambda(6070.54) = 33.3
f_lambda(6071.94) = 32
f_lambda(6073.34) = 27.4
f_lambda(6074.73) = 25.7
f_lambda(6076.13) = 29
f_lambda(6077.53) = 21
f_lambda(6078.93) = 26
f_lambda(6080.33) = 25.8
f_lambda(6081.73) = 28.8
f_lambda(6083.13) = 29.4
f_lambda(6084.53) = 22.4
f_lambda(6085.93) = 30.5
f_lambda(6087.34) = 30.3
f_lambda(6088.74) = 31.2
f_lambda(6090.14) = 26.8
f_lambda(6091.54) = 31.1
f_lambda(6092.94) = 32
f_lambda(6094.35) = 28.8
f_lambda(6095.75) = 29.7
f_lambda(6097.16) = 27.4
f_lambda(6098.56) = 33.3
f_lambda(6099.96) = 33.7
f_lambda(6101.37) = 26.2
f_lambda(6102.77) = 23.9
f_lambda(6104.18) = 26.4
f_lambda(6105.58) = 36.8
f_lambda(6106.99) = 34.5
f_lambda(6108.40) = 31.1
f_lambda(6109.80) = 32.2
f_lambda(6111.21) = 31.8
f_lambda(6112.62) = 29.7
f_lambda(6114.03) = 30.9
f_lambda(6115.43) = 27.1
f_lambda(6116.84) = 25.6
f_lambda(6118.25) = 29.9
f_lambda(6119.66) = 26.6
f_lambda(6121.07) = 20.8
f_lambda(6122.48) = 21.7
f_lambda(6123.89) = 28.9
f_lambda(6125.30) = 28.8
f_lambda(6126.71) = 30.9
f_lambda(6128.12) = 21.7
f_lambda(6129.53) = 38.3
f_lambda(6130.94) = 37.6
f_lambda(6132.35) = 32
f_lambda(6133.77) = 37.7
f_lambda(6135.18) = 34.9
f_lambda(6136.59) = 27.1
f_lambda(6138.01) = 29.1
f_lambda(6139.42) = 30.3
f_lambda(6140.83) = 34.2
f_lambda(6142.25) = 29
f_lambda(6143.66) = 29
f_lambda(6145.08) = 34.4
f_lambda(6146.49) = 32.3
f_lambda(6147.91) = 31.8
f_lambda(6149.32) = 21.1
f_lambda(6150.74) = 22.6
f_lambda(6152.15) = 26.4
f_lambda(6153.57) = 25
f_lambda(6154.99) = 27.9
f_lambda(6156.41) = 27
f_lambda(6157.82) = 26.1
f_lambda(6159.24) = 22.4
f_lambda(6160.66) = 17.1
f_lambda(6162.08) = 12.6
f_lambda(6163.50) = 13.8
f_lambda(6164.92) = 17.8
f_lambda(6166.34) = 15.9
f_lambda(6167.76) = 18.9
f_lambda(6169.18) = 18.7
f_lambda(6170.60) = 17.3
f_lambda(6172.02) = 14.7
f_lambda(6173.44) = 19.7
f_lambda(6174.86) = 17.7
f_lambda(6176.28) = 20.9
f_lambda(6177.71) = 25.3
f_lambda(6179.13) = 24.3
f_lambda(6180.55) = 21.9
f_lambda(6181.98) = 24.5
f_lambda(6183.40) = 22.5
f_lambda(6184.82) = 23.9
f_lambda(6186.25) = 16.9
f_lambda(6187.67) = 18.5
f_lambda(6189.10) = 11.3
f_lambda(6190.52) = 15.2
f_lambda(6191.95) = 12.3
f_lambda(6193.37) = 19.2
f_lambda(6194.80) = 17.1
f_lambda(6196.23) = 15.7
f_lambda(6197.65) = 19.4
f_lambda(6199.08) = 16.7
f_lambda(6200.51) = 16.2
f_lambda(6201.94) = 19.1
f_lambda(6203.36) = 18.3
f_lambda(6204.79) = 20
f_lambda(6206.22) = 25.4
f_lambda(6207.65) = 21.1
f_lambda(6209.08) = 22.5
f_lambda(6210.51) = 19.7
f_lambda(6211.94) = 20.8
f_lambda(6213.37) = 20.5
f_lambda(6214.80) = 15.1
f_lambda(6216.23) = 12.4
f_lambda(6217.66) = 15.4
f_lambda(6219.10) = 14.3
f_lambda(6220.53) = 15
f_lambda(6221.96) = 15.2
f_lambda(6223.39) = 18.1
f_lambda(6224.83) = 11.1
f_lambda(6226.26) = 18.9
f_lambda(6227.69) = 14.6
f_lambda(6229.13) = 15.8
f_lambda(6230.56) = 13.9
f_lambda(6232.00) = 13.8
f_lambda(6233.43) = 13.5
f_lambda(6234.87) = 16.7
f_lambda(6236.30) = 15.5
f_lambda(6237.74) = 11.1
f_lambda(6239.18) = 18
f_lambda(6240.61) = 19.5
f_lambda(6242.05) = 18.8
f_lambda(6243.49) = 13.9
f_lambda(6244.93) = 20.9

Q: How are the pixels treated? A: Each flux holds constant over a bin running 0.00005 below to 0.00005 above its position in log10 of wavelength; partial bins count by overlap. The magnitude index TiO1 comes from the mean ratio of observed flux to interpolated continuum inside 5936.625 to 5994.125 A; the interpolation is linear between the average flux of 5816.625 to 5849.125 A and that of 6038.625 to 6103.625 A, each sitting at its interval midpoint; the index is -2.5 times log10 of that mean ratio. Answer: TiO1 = 0.325 mag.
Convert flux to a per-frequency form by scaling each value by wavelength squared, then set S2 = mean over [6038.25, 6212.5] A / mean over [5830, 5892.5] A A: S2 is 1.3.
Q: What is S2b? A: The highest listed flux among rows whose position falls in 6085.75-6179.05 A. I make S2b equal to 38.3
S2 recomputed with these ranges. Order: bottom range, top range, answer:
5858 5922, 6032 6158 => 1.90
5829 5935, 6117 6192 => 1.38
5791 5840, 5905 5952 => 0.72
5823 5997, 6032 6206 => 1.38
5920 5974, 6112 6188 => 1.38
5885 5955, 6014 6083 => 1.74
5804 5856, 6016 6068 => 1.09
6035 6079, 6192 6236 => 0.65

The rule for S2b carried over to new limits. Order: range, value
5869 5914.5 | 24.4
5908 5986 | 24.8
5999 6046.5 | 31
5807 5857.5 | 33.2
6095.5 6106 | 36.8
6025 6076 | 35.6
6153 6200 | 27.9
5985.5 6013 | 29.8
